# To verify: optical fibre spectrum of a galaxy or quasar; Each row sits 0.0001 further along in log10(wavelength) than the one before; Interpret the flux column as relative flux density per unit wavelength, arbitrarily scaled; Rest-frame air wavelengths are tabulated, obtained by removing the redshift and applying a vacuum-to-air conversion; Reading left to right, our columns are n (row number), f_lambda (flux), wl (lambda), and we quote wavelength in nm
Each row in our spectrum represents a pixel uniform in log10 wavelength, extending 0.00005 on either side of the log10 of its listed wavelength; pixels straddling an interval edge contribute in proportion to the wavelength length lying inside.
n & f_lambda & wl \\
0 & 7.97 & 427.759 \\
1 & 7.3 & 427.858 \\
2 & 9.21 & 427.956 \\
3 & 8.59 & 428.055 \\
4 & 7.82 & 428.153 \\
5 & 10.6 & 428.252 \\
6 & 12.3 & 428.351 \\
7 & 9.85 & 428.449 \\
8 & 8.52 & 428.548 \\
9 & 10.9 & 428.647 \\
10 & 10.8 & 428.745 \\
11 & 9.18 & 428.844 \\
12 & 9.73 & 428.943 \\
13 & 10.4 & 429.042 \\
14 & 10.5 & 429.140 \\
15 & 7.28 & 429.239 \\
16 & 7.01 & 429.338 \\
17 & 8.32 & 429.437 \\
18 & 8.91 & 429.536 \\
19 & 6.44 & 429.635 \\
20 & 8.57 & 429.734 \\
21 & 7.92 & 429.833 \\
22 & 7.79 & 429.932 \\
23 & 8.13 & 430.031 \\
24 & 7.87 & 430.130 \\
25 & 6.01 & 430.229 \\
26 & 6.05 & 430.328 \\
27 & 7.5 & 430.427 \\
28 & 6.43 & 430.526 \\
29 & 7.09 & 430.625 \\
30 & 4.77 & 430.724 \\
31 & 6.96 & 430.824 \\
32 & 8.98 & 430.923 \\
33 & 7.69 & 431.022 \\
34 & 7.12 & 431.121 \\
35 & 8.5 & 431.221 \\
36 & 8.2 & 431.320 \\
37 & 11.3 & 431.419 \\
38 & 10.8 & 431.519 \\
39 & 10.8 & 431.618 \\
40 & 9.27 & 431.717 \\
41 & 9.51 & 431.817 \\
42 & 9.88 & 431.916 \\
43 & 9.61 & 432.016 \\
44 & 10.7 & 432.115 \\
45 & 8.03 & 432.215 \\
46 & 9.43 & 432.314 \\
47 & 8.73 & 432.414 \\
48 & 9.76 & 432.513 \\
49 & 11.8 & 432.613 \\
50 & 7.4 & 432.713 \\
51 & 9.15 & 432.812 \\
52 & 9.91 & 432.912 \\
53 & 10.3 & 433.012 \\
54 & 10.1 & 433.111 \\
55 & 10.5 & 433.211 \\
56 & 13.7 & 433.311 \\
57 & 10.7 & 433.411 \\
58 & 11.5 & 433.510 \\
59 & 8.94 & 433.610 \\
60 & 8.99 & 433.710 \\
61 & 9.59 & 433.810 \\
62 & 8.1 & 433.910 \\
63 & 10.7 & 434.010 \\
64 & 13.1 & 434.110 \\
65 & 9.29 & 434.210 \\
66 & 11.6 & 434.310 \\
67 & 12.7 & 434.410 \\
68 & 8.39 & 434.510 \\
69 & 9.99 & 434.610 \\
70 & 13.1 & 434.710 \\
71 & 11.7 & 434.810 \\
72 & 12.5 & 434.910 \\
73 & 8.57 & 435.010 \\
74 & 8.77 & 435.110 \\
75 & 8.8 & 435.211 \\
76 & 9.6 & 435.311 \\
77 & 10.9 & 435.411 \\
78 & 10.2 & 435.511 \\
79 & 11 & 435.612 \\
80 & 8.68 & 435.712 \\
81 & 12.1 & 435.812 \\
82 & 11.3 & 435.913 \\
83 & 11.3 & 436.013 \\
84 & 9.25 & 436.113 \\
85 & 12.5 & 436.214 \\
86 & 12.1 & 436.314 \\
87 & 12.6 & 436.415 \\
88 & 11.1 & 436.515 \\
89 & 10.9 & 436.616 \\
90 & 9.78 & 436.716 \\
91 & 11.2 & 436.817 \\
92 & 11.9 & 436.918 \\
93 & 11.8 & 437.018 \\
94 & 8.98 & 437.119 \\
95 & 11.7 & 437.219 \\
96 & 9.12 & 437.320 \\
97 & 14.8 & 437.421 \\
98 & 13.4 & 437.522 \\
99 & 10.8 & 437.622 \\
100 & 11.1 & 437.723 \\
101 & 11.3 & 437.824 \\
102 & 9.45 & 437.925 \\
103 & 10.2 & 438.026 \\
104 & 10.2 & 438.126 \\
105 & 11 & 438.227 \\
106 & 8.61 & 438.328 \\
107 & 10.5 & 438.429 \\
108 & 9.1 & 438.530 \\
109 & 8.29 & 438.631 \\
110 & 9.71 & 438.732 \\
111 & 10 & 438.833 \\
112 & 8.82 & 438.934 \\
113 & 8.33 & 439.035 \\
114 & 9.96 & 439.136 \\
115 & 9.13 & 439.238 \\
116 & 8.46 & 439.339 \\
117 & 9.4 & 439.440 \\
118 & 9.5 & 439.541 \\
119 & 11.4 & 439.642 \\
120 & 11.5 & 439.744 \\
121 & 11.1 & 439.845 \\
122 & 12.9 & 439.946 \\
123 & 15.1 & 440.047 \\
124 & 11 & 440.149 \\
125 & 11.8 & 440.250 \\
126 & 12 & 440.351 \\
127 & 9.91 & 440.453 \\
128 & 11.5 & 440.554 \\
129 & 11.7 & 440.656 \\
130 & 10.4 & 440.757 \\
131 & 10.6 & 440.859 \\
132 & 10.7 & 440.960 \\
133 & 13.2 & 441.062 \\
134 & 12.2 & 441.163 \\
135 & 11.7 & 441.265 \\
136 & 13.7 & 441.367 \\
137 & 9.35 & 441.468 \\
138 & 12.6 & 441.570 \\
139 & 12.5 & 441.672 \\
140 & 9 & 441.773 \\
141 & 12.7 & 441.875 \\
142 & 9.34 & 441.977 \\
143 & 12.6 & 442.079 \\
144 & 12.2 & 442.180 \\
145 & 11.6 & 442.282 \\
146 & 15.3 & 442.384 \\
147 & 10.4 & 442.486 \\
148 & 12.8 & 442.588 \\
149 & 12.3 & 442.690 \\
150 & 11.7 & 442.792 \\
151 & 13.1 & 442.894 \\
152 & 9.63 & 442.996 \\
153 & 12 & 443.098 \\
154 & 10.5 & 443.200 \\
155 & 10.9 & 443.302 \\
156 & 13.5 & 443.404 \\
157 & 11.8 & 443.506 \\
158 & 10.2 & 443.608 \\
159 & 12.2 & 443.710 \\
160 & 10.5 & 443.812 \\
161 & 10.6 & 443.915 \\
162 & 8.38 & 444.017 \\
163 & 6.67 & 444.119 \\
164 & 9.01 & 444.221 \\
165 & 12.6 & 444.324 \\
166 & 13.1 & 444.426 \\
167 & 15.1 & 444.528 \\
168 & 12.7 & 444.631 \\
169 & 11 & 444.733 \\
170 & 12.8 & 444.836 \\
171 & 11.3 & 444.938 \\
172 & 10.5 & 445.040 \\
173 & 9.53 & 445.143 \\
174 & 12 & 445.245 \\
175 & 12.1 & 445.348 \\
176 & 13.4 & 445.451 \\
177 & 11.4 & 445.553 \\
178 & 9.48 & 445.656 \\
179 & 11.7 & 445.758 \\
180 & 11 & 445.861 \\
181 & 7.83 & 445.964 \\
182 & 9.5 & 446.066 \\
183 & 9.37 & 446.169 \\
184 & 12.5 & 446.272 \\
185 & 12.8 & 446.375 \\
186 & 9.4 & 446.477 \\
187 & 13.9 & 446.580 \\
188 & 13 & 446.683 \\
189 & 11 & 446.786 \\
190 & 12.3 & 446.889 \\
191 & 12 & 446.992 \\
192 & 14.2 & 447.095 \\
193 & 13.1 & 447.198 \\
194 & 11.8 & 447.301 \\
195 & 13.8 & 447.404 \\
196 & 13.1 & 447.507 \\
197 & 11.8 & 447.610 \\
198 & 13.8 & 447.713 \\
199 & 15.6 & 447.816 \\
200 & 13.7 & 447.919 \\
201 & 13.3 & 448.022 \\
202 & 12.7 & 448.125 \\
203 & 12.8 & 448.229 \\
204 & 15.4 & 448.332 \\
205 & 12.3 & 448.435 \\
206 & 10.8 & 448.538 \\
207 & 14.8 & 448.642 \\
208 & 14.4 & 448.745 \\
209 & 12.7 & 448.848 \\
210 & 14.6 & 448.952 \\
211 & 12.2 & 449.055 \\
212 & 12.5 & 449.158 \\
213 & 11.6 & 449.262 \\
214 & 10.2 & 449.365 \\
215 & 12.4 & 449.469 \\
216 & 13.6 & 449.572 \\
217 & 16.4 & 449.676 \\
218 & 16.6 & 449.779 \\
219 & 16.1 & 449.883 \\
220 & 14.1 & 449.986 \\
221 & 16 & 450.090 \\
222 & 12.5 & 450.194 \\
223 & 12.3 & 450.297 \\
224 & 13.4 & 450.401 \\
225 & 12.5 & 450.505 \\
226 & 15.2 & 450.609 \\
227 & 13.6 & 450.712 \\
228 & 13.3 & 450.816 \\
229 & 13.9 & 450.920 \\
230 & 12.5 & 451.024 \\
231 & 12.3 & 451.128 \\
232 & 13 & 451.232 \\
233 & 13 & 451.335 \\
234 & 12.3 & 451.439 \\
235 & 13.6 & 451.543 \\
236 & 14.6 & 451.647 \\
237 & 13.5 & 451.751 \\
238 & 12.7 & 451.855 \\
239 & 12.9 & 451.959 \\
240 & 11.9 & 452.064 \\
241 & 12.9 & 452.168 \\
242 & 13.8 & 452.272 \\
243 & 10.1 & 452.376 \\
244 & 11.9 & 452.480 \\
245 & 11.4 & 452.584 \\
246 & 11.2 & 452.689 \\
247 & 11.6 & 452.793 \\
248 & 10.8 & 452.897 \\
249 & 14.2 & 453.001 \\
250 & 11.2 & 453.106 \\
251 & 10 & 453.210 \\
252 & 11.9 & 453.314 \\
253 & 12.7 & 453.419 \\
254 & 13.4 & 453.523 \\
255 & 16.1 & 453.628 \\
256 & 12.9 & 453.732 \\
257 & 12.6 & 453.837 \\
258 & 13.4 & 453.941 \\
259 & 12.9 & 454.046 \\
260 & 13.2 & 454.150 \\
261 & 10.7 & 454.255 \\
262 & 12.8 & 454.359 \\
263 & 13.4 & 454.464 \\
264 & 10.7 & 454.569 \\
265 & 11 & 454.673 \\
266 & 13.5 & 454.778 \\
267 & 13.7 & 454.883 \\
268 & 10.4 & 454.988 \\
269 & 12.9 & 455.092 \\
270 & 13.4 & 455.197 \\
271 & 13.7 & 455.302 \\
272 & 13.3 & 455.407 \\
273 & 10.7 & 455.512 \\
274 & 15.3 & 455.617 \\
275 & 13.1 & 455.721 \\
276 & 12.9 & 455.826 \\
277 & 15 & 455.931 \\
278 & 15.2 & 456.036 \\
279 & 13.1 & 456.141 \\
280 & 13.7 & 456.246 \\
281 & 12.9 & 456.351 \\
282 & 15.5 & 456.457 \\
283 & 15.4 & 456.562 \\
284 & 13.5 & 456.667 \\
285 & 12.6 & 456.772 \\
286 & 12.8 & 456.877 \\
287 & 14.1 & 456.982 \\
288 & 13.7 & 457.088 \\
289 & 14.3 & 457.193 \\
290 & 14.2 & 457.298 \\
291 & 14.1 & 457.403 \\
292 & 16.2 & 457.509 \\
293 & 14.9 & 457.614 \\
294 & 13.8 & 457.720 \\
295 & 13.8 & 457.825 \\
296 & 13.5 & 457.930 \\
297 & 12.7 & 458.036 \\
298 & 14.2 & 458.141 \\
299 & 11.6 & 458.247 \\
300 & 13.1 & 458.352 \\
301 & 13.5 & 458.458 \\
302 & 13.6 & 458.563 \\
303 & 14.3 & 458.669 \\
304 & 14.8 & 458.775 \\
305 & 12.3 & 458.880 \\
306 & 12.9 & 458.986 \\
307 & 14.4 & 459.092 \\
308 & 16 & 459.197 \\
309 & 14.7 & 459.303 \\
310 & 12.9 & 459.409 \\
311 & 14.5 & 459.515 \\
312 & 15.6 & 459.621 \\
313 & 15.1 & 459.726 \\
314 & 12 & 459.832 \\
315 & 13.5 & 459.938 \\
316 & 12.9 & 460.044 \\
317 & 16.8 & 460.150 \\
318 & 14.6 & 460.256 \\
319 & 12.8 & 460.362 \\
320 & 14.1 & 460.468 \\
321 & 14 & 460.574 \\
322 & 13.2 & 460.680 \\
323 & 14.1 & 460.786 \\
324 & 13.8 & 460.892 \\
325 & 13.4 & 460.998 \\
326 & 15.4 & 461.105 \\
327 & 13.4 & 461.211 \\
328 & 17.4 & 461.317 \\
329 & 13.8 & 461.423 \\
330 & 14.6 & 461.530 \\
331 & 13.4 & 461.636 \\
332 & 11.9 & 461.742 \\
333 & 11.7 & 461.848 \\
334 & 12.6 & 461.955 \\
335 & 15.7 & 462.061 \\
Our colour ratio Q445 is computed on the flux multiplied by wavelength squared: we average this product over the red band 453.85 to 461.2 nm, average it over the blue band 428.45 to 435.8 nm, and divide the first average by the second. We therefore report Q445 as 1.6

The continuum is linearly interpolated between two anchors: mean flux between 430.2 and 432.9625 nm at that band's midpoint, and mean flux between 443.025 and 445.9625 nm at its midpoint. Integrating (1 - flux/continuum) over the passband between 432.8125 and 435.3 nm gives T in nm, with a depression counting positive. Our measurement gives -0.36 nm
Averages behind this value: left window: 8.64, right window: 11.2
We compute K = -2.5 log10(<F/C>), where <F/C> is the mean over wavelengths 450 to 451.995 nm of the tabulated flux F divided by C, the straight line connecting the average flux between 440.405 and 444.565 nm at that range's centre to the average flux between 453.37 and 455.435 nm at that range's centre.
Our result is -0.076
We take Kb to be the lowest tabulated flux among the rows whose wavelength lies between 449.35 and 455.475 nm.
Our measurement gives 10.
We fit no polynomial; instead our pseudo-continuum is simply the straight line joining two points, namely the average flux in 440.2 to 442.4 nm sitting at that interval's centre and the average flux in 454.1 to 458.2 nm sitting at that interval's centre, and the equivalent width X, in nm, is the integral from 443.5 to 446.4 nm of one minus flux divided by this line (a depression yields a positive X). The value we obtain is 0.24 nm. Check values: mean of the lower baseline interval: 11.6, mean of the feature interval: 11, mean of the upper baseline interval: 13.4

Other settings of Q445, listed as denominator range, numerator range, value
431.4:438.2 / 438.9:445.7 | 1.11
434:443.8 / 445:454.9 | 1.20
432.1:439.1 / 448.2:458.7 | 1.37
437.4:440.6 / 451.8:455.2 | 1.24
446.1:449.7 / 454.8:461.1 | 1.13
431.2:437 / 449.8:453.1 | 1.35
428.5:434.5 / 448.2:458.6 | 1.59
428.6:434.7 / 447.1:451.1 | 1.58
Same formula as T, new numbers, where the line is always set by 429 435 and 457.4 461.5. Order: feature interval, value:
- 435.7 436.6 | -0.12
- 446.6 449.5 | -0.21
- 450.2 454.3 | 0.03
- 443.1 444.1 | 0.04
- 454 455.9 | 0.08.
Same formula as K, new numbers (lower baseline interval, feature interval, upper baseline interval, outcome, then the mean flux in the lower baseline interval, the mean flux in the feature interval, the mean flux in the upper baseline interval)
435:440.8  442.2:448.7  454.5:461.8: -0.01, 10.6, 11.9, 13.7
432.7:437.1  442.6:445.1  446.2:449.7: 0.08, 10.6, 11.4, 12.9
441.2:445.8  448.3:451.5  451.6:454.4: -0.11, 11.5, 13.4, 12.5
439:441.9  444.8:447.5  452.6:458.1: 0.03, 11.2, 11.6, 13.2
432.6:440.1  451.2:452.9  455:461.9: 0.04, 10.6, 12.5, 13.8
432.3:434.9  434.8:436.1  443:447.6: 0.02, 10.4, 10.3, 11.5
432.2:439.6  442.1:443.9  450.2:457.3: -0.04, 10.4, 11.8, 13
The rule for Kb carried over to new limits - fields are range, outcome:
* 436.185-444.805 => 6.67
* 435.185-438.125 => 8.68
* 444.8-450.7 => 7.83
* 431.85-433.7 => 7.4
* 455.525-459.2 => 11.6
